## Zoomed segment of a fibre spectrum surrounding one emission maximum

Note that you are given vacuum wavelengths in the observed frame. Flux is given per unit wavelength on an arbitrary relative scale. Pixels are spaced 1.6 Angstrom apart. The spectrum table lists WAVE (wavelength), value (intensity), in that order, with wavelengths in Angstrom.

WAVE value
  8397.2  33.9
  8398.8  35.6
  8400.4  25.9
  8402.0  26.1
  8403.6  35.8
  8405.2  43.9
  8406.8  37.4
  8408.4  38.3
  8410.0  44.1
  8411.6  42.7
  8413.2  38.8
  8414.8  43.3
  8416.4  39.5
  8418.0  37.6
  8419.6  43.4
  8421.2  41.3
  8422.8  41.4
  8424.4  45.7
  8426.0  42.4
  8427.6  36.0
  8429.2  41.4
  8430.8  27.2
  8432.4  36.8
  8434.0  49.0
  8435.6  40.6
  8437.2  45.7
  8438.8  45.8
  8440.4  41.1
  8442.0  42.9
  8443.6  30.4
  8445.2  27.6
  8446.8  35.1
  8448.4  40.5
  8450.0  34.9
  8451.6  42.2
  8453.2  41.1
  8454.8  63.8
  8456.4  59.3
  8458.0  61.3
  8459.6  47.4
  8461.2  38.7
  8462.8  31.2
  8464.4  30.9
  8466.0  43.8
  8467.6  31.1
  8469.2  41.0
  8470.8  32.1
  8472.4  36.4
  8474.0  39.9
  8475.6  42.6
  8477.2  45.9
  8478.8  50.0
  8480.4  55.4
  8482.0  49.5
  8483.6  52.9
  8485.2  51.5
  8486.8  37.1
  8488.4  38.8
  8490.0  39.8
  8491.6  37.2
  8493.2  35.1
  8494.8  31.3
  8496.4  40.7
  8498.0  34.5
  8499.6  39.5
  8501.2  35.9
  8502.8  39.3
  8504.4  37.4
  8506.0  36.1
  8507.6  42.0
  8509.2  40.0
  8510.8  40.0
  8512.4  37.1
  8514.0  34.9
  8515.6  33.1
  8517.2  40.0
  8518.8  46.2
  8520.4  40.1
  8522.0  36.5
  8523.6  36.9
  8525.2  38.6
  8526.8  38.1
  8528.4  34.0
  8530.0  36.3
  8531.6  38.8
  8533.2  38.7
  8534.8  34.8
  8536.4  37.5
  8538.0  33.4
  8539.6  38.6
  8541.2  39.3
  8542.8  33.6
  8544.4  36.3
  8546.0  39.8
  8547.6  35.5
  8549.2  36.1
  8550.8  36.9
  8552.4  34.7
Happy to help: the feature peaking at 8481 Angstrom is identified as [N II]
